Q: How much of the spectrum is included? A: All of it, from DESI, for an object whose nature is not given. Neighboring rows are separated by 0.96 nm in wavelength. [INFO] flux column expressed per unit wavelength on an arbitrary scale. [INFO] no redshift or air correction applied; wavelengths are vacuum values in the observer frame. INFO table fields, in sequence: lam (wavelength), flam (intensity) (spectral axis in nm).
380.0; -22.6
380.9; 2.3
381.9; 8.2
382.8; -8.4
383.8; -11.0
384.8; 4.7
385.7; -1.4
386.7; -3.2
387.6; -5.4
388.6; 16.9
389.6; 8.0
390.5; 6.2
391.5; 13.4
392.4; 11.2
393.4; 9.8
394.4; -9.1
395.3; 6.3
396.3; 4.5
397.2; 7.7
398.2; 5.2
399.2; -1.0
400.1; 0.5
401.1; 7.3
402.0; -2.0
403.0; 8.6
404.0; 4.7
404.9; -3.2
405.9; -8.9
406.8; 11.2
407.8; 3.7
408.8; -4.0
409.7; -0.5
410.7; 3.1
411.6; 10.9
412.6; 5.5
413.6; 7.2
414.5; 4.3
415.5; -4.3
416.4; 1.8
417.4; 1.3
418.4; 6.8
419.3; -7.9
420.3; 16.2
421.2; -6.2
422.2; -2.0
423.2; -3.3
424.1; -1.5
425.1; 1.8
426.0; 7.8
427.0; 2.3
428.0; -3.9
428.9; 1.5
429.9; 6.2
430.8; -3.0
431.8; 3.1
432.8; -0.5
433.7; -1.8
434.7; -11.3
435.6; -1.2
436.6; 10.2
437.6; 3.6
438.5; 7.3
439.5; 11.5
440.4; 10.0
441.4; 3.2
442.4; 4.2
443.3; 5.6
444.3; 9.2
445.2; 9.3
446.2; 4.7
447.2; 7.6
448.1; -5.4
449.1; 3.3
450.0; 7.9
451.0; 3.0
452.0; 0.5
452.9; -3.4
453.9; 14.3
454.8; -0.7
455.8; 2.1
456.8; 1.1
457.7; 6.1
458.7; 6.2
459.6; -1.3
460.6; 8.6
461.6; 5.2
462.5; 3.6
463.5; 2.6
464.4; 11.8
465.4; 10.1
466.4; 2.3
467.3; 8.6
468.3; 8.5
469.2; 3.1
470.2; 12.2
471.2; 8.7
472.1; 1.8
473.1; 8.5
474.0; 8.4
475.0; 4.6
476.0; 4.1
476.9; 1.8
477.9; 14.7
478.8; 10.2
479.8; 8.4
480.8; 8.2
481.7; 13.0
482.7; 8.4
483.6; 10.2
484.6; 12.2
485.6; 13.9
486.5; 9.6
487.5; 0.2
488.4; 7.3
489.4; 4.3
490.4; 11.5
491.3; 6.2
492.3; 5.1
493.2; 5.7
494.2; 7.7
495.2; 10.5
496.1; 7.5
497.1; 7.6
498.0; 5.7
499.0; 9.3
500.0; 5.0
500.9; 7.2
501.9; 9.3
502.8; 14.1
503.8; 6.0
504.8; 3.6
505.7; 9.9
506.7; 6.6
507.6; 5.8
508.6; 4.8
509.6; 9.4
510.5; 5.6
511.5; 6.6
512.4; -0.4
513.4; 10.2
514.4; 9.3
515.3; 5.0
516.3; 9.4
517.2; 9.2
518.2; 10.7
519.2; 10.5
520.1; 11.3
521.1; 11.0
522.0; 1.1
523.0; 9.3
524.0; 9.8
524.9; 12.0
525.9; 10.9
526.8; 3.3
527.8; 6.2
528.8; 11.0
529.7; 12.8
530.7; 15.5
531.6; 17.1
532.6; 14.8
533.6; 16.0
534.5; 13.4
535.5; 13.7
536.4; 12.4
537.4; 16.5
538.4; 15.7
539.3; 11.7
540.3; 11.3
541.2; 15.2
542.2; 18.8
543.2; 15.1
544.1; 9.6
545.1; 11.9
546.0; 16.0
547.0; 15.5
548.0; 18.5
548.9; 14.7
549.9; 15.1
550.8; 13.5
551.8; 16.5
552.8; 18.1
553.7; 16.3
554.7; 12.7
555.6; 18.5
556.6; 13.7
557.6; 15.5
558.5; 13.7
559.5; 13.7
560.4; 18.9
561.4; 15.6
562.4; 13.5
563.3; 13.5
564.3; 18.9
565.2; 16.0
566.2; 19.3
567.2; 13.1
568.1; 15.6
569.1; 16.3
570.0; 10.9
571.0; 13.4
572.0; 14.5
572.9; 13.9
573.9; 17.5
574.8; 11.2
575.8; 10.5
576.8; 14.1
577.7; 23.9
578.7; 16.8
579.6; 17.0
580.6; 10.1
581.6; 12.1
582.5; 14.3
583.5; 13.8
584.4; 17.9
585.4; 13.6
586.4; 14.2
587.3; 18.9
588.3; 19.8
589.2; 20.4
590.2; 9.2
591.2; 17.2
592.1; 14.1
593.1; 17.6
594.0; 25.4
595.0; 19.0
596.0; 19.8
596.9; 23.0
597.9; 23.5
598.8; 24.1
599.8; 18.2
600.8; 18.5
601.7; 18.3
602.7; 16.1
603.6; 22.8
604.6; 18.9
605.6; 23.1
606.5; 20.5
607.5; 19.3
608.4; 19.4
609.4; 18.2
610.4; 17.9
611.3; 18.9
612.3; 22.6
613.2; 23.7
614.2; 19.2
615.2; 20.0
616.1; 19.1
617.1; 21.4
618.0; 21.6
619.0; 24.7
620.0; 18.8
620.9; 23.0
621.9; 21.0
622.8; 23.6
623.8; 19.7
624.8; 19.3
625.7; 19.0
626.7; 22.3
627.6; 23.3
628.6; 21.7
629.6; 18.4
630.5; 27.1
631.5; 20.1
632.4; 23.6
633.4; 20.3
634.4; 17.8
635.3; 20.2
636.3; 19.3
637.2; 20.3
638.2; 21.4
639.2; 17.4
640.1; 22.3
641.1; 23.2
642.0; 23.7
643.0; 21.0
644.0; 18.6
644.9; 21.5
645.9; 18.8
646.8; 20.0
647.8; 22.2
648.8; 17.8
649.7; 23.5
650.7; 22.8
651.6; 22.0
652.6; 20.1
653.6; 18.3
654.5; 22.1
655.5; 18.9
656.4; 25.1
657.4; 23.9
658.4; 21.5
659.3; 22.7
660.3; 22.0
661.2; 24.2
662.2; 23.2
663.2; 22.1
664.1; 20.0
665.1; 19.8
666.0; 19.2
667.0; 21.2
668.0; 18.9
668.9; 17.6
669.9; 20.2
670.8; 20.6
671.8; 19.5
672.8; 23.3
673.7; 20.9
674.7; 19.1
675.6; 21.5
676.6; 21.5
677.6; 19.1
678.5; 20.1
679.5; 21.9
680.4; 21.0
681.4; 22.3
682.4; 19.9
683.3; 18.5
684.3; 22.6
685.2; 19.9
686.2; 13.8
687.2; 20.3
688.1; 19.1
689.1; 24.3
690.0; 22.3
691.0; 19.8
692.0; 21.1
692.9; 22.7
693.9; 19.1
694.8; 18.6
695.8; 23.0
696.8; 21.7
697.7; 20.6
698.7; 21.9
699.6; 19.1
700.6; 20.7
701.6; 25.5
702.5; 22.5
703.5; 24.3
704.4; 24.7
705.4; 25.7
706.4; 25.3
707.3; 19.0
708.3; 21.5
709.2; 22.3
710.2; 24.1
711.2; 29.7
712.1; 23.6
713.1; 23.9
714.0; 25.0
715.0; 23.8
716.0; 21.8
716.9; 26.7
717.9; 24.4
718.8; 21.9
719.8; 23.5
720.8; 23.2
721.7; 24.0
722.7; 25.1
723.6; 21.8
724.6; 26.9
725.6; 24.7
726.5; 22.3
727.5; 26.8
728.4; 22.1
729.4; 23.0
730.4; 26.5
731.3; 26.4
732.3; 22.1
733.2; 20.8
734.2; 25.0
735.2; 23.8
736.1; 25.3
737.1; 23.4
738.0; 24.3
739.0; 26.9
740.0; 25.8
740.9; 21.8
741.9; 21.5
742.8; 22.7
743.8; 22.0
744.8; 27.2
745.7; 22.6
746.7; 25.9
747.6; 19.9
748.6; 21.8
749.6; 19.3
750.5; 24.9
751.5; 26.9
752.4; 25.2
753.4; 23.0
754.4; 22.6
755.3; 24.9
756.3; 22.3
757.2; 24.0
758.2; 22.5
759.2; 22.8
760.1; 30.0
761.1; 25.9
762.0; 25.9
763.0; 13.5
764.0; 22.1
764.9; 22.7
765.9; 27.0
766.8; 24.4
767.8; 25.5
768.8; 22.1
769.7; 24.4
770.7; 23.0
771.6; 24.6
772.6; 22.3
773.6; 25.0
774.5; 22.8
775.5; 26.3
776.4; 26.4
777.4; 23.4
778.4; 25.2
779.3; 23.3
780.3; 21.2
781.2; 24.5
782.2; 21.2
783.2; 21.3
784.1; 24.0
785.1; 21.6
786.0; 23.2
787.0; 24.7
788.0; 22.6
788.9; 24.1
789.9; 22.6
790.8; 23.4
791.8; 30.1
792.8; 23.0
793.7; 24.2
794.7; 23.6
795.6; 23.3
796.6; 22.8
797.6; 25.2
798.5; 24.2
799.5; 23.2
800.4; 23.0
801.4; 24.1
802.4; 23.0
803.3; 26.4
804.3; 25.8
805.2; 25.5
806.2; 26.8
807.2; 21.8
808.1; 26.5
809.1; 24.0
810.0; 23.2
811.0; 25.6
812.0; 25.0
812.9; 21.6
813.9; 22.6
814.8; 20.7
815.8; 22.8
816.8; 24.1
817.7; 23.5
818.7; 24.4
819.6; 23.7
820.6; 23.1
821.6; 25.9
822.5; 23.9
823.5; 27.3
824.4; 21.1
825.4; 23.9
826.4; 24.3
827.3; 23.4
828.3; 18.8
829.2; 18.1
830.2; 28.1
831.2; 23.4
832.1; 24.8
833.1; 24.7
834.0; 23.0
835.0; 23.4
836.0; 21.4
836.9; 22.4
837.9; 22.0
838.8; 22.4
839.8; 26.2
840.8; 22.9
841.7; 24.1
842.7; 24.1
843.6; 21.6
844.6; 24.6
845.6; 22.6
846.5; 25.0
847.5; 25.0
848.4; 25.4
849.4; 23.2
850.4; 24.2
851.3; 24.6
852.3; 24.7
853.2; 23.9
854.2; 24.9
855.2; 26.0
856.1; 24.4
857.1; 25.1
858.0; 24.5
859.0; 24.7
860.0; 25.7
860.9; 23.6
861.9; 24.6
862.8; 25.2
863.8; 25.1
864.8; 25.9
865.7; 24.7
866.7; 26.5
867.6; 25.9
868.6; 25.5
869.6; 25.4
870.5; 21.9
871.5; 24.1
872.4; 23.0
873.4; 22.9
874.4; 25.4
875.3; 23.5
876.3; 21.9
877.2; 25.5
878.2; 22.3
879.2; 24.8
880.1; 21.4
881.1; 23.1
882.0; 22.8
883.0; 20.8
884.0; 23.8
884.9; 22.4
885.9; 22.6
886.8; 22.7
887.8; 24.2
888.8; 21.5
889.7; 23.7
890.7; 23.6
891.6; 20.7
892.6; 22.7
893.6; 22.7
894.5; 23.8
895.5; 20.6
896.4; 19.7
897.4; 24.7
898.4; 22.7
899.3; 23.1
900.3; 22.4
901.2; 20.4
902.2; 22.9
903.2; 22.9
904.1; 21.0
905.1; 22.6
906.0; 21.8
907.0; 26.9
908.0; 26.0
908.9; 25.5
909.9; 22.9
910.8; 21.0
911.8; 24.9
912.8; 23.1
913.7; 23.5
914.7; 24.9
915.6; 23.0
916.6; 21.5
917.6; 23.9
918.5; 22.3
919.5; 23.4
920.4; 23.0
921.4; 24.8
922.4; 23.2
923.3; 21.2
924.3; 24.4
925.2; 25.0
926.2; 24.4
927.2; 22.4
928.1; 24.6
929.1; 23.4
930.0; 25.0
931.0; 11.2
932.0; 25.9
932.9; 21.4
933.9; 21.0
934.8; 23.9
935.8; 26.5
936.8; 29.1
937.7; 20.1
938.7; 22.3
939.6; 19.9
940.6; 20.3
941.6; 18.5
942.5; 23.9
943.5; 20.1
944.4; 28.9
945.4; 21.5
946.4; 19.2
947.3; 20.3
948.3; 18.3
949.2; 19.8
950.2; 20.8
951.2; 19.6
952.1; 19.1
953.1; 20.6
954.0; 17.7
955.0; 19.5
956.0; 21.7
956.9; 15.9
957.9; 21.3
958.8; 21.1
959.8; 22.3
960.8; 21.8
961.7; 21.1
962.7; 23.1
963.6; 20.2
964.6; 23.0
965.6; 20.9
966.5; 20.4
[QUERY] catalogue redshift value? 0.328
